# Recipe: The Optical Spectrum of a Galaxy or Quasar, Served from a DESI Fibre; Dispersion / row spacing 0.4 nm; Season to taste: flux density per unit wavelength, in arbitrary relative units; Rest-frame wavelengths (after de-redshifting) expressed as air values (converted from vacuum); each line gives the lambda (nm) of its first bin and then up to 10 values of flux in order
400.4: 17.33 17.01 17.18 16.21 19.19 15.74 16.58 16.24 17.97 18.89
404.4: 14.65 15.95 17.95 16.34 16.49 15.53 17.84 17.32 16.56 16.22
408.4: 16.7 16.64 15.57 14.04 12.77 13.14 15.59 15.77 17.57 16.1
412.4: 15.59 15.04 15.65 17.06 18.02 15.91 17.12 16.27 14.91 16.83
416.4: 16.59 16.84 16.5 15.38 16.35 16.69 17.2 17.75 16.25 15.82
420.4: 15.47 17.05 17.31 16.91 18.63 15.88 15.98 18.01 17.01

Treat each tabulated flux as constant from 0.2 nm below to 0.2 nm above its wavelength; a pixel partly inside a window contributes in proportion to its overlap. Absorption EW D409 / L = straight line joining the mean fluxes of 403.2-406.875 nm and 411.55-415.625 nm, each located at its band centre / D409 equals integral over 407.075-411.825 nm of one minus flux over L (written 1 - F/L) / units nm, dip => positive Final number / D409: 0.26 nm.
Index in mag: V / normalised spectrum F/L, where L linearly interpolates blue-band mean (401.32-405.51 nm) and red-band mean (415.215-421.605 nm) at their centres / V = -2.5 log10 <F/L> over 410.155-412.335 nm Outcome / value 0.08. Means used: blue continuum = 16.9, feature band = 15.6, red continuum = 16.5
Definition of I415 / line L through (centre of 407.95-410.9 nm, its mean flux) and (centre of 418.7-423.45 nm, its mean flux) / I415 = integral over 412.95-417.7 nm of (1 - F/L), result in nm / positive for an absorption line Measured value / -0.15 nm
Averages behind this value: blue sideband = 15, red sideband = 16.8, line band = 16.4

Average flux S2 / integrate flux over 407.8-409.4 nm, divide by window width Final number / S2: 16.3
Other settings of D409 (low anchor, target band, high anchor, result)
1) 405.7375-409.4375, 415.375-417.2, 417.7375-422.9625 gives 0.04 nm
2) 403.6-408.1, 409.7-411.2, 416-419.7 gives 0.23 nm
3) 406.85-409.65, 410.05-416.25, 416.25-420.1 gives 0.18 nm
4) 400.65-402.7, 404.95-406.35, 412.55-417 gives 0.01 nm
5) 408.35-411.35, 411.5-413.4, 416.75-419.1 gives -0.06 nm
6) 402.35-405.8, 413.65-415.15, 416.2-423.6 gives -0.02 nm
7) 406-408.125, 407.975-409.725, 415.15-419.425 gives 0.08 nm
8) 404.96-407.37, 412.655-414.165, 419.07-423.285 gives 0.03 nm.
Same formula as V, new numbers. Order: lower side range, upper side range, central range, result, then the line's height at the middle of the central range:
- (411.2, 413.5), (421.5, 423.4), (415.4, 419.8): 0.01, 16.6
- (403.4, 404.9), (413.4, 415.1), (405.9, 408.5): 0.02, 16.9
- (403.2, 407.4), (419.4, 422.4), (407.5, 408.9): 0.02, 16.8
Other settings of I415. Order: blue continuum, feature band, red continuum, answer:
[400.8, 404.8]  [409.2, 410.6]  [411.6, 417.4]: 0.25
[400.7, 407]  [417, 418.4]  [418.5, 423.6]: 0.06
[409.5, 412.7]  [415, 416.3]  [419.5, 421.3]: -0.03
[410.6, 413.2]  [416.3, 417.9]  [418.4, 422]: 0.02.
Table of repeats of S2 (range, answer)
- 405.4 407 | 16.6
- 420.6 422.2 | 17.5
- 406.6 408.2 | 17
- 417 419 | 16.4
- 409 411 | 14.2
